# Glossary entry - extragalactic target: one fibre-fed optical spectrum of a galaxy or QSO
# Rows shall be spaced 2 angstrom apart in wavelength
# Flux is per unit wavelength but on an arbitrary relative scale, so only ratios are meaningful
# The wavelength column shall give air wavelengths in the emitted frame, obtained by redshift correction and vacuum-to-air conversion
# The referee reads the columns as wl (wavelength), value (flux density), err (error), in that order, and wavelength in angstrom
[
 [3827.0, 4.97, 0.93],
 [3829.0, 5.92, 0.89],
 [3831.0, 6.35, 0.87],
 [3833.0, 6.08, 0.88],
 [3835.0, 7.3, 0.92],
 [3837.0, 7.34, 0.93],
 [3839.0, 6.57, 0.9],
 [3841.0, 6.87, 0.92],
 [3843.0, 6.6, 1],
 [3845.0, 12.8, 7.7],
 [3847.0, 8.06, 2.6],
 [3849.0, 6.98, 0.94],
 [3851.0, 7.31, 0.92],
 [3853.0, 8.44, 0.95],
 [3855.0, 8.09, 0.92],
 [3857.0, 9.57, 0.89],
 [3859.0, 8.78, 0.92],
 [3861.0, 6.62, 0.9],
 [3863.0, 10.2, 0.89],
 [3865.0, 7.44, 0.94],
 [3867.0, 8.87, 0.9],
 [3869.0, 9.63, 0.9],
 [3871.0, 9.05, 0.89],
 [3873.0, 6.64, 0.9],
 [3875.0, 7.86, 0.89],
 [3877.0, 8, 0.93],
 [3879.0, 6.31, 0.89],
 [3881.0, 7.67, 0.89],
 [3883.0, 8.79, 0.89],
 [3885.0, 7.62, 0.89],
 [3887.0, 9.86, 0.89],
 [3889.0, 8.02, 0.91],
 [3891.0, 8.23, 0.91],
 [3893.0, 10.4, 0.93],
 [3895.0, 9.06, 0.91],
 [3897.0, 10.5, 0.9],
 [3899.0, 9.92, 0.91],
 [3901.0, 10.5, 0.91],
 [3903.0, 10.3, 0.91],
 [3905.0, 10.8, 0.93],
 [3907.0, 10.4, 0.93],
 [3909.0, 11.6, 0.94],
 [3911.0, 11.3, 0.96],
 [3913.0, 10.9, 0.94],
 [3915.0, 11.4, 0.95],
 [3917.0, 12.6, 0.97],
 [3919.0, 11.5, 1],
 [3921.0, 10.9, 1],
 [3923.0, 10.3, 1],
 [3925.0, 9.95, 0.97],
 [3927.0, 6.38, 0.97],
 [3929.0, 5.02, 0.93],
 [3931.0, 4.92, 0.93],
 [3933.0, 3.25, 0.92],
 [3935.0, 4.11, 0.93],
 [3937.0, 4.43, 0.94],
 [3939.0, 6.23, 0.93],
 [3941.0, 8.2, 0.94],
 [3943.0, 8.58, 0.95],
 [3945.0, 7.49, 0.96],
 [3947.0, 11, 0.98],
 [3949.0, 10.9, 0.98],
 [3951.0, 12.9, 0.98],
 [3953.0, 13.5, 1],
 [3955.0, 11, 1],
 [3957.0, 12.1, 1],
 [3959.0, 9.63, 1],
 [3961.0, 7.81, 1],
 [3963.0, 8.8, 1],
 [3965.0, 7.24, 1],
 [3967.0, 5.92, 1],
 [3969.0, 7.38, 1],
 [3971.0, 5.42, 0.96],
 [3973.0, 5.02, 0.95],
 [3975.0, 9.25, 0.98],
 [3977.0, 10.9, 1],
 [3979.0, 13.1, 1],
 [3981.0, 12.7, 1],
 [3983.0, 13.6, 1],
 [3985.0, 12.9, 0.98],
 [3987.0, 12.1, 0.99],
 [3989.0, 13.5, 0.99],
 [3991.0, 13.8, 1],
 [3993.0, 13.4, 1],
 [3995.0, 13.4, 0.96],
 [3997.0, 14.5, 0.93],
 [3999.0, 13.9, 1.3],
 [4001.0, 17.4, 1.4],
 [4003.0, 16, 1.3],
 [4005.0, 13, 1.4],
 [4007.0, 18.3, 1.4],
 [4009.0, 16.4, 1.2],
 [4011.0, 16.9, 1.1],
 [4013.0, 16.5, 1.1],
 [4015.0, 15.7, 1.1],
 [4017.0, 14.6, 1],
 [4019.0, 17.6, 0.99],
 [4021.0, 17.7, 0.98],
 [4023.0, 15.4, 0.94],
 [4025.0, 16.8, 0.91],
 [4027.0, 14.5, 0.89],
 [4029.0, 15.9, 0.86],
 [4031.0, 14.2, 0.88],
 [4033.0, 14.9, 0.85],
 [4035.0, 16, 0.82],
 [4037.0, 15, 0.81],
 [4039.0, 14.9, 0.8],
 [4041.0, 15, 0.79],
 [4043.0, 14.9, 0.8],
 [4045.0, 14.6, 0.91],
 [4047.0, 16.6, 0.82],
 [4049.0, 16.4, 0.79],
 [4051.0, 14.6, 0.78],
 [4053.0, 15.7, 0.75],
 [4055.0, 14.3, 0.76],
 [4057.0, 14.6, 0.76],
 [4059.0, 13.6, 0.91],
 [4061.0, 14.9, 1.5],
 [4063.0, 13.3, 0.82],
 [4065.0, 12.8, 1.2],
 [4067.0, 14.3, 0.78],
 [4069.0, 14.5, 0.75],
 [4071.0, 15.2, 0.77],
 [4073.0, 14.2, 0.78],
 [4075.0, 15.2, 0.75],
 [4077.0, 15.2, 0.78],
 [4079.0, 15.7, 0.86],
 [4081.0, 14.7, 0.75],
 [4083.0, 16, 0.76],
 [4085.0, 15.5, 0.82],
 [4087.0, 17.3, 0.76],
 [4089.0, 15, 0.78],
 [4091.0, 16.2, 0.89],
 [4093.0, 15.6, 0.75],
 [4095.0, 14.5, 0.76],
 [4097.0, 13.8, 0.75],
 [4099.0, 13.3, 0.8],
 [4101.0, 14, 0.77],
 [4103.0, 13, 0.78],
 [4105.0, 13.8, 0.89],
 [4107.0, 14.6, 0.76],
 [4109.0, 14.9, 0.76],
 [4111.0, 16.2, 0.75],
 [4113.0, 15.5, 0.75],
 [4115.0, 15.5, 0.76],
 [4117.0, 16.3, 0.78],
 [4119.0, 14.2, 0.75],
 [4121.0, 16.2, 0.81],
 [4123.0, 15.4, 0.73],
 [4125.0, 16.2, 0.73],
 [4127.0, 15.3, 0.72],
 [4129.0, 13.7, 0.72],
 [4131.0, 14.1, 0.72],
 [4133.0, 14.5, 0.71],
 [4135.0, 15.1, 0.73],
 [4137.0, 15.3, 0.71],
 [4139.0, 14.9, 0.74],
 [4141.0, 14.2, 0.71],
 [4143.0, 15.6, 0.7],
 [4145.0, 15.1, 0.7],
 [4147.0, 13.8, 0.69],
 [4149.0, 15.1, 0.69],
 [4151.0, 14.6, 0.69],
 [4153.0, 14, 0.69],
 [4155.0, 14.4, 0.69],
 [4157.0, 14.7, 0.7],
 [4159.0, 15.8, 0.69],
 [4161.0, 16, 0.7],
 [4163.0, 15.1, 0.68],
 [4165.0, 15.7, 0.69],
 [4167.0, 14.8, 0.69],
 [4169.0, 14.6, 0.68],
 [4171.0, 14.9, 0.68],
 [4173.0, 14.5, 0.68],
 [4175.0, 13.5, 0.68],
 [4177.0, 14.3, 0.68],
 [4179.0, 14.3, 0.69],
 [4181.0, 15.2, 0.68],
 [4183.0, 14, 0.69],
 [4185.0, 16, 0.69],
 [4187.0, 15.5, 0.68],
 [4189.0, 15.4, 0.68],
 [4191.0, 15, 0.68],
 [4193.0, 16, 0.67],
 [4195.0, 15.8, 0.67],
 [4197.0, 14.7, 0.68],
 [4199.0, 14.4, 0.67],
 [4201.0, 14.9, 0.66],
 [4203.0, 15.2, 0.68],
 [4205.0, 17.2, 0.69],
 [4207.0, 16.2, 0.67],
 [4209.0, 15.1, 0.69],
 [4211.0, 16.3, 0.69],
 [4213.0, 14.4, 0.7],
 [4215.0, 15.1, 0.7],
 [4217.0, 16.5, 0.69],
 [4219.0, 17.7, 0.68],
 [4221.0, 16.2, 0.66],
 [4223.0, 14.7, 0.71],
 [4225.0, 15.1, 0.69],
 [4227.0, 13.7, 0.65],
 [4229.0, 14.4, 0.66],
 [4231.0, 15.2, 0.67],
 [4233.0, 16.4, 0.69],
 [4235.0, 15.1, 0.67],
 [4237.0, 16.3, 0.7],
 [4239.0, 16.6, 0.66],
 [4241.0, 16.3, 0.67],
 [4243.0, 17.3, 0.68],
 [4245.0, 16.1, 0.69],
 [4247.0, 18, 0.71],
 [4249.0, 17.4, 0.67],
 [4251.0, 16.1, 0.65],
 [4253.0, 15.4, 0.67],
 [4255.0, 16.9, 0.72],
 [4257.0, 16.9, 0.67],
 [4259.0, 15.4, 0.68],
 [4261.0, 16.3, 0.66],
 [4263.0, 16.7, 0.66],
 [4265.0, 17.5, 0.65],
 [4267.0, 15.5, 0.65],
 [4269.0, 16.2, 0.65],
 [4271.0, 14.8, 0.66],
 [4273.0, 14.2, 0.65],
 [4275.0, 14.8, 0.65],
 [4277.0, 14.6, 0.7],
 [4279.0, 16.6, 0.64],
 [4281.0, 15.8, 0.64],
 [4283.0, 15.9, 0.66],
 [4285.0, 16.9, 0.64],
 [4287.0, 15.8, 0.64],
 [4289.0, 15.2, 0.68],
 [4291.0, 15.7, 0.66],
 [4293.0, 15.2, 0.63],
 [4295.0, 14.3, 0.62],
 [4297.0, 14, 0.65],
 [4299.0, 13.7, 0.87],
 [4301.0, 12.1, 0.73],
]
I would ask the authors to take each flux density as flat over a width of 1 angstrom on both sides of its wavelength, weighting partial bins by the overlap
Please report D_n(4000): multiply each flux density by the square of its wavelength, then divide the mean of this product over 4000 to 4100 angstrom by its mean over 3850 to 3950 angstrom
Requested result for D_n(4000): 1.89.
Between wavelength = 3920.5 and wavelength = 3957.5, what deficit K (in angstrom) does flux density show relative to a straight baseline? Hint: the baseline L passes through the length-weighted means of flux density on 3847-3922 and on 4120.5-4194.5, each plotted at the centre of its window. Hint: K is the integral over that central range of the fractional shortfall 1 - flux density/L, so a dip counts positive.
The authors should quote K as 7.1 angstrom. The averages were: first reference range 9.23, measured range 8.4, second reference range 14.9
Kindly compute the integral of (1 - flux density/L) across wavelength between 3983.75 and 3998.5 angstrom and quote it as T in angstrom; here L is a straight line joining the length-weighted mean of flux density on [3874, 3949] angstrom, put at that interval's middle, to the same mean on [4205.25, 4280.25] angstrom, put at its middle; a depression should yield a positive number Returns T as -4.1 angstrom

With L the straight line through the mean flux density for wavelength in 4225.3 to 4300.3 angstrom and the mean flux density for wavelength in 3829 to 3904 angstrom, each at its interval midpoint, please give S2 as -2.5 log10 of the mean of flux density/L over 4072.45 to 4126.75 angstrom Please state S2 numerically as -0.19 mag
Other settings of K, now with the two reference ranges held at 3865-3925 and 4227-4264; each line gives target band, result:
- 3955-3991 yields 3.6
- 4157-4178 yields -0.3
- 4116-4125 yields -1.1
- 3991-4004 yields -3.6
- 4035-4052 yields -4.0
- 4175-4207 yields 0.0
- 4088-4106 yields -1.3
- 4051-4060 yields -1.4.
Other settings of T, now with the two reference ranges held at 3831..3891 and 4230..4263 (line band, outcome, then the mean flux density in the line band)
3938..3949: 1.4 angstrom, 8.54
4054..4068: -1.8 angstrom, 14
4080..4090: -2.2 angstrom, 15.7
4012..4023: -4.7 angstrom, 16.3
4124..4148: -1.5 angstrom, 14.8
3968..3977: 2.8 angstrom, 7.23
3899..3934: -1.4 angstrom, 9.54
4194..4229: 0.3 angstrom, 15.5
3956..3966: 1.0 angstrom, 9.12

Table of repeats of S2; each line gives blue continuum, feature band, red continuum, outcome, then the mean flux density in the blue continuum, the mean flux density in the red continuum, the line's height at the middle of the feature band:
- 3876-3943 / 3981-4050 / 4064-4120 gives -0.22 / 8.77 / 14.9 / 12.3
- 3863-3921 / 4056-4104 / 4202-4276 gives -0.13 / 9.51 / 15.9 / 13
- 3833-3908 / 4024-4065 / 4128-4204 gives -0.22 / 8.55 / 14.9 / 12.3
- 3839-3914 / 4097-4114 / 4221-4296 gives -0.11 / 8.89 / 15.8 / 13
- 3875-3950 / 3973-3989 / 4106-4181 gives -0.10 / 8.83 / 14.9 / 10.6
